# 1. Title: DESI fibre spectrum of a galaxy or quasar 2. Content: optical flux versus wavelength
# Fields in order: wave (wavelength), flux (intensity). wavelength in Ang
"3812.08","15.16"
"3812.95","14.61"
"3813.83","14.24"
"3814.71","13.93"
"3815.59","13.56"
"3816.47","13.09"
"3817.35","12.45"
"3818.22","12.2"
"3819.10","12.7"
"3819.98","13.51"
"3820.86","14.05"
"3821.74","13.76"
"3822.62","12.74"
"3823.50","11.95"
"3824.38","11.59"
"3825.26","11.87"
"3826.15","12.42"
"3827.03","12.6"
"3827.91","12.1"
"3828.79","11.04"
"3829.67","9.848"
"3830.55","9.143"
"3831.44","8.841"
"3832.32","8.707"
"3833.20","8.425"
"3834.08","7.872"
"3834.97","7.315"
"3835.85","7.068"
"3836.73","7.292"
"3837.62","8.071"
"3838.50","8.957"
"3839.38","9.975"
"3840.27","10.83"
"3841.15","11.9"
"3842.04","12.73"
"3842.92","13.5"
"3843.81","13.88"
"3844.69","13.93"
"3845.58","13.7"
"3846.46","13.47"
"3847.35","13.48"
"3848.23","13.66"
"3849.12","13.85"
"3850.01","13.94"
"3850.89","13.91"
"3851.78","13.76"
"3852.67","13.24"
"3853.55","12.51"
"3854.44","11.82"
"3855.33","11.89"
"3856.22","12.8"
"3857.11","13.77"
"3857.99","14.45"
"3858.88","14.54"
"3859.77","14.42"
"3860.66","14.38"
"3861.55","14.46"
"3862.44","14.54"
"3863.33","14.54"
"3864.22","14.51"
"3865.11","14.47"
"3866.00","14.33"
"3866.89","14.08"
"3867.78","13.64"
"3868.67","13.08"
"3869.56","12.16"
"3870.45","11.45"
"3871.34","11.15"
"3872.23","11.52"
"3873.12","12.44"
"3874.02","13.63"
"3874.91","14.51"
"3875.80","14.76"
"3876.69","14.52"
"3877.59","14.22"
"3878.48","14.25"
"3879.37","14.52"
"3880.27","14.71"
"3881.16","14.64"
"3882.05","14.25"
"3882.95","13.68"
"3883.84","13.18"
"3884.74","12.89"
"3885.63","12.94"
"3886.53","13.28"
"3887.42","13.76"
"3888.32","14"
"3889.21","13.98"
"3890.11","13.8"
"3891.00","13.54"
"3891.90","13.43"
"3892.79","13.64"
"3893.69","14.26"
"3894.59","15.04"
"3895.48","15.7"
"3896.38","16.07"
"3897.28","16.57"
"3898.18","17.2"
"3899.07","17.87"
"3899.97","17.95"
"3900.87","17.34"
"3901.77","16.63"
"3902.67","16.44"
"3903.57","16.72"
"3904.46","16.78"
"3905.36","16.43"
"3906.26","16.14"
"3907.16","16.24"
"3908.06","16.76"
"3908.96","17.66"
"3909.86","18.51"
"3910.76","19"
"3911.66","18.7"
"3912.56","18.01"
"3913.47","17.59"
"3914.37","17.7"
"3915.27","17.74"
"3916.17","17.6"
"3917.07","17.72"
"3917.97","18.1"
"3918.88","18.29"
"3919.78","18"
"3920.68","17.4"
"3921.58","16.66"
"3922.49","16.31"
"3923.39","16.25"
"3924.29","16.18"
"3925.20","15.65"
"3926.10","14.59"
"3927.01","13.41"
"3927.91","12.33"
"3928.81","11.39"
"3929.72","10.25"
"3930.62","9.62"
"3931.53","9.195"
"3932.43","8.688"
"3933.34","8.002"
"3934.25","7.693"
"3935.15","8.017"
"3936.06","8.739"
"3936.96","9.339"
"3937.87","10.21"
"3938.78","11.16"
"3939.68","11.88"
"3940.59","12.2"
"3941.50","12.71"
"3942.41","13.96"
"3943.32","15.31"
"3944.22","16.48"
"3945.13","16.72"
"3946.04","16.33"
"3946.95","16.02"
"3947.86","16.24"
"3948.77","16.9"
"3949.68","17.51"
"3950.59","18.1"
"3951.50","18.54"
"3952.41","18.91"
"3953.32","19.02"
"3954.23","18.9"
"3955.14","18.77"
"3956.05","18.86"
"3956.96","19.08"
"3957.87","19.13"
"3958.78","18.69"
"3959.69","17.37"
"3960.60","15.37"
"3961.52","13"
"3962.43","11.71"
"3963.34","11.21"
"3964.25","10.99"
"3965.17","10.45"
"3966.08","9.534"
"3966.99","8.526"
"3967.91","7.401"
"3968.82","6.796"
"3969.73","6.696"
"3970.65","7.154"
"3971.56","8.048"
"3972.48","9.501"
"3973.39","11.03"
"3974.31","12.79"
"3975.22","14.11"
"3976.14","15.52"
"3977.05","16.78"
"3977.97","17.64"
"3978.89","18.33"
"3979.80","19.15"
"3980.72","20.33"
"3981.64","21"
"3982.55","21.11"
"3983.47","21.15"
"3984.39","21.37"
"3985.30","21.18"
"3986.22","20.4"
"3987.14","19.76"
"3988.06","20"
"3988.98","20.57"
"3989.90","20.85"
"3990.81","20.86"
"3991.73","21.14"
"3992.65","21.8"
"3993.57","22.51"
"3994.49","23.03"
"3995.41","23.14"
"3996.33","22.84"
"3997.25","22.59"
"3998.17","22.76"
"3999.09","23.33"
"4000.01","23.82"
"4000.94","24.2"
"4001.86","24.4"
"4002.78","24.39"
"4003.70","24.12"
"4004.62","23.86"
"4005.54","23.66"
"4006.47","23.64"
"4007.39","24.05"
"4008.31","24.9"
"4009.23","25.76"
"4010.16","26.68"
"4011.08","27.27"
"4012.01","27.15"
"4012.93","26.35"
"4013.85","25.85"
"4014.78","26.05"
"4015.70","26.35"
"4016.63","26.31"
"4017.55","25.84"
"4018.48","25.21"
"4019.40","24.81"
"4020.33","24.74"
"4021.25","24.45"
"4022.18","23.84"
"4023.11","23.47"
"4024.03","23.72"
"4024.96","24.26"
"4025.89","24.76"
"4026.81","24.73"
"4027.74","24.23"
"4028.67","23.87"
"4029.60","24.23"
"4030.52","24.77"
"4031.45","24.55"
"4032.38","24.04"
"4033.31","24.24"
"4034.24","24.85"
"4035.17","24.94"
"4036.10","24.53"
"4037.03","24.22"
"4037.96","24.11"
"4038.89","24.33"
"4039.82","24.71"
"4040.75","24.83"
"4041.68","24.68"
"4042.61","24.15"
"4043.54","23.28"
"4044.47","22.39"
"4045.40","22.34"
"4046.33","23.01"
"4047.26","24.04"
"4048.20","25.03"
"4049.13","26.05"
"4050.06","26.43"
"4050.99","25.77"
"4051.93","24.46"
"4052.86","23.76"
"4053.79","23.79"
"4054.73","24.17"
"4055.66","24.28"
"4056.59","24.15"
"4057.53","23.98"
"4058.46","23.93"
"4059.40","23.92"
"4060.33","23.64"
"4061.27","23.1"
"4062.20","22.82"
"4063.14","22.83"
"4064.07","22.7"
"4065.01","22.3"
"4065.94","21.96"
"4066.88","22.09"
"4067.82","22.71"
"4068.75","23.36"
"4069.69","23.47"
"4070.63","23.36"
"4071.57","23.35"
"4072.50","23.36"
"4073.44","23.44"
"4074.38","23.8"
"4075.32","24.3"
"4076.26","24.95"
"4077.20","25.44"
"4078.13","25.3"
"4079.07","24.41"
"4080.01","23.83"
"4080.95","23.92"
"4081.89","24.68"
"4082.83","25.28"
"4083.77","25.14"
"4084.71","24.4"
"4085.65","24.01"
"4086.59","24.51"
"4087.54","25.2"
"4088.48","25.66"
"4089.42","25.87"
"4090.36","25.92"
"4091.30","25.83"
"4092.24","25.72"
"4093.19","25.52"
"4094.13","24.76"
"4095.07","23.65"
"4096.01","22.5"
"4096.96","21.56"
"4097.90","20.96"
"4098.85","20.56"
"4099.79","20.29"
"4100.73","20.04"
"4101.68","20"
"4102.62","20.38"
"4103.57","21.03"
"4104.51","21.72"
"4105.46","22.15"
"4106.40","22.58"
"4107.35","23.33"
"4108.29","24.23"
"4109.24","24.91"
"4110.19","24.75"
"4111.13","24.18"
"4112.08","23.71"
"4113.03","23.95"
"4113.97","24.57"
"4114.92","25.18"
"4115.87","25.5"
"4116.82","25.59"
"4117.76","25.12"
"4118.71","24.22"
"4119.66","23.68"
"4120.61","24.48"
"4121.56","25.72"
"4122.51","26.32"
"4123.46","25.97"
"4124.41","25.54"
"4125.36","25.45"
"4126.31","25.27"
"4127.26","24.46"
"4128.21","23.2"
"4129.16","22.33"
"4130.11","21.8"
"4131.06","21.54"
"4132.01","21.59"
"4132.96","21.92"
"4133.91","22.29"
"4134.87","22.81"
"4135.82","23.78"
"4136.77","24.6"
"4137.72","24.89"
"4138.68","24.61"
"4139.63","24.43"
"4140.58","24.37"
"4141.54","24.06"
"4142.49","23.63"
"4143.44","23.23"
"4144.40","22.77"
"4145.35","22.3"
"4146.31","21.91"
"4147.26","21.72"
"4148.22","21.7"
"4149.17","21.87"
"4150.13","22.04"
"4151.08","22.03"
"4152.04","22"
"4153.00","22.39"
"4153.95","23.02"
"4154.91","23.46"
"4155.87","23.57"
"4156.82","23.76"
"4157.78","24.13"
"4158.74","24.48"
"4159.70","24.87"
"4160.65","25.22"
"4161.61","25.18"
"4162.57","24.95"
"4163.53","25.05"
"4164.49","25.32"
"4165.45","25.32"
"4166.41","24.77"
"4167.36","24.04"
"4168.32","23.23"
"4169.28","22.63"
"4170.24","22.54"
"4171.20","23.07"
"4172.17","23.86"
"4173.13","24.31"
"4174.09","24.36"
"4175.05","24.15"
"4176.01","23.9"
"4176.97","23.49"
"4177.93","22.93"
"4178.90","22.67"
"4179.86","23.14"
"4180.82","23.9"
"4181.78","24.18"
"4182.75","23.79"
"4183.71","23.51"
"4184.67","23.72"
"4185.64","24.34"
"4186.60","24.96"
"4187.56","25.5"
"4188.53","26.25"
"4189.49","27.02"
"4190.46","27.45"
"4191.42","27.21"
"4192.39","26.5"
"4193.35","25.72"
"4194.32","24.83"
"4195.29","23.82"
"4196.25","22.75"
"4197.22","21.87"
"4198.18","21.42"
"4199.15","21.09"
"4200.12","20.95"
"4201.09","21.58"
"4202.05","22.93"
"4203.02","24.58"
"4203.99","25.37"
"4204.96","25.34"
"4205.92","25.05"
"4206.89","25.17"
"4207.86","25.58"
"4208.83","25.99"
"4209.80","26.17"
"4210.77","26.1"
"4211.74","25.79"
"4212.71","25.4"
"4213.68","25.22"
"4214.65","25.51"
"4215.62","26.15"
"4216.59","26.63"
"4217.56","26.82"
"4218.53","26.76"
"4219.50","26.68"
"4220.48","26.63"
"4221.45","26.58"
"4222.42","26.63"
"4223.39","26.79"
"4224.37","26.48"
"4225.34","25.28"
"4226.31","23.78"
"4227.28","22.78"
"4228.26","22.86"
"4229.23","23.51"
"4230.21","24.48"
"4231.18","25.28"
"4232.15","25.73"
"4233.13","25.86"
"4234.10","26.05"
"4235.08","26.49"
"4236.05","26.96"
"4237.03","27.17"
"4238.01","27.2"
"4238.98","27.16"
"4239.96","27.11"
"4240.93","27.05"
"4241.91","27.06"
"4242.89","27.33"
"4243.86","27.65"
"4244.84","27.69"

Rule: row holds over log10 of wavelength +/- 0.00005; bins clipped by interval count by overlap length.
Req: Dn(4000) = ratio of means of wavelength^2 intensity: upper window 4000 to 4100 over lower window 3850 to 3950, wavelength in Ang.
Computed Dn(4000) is 1.81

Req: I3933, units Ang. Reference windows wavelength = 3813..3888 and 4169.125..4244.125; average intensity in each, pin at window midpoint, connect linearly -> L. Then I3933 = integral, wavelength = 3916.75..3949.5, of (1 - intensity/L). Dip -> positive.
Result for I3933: 4.1 Ang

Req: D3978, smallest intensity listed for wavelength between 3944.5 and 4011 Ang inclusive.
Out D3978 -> 6.696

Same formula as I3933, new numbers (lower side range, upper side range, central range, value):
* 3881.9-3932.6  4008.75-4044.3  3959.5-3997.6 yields 8.96 Ang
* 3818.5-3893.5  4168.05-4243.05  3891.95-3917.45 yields -4.38 Ang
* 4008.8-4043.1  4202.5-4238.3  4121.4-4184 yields 4.37 Ang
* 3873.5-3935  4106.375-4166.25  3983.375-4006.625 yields -4.86 Ang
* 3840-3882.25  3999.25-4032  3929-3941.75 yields 6.16 Ang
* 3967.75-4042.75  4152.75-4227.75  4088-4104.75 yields 0.22 Ang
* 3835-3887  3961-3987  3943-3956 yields -3.37 Ang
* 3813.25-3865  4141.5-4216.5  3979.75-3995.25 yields -3.23 Ang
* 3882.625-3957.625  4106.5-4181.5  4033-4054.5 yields -4.74 Ang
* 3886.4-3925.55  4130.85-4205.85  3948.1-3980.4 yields 6.58 Ang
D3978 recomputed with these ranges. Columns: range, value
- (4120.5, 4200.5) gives 20.95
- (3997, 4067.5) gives 21.96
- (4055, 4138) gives 20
